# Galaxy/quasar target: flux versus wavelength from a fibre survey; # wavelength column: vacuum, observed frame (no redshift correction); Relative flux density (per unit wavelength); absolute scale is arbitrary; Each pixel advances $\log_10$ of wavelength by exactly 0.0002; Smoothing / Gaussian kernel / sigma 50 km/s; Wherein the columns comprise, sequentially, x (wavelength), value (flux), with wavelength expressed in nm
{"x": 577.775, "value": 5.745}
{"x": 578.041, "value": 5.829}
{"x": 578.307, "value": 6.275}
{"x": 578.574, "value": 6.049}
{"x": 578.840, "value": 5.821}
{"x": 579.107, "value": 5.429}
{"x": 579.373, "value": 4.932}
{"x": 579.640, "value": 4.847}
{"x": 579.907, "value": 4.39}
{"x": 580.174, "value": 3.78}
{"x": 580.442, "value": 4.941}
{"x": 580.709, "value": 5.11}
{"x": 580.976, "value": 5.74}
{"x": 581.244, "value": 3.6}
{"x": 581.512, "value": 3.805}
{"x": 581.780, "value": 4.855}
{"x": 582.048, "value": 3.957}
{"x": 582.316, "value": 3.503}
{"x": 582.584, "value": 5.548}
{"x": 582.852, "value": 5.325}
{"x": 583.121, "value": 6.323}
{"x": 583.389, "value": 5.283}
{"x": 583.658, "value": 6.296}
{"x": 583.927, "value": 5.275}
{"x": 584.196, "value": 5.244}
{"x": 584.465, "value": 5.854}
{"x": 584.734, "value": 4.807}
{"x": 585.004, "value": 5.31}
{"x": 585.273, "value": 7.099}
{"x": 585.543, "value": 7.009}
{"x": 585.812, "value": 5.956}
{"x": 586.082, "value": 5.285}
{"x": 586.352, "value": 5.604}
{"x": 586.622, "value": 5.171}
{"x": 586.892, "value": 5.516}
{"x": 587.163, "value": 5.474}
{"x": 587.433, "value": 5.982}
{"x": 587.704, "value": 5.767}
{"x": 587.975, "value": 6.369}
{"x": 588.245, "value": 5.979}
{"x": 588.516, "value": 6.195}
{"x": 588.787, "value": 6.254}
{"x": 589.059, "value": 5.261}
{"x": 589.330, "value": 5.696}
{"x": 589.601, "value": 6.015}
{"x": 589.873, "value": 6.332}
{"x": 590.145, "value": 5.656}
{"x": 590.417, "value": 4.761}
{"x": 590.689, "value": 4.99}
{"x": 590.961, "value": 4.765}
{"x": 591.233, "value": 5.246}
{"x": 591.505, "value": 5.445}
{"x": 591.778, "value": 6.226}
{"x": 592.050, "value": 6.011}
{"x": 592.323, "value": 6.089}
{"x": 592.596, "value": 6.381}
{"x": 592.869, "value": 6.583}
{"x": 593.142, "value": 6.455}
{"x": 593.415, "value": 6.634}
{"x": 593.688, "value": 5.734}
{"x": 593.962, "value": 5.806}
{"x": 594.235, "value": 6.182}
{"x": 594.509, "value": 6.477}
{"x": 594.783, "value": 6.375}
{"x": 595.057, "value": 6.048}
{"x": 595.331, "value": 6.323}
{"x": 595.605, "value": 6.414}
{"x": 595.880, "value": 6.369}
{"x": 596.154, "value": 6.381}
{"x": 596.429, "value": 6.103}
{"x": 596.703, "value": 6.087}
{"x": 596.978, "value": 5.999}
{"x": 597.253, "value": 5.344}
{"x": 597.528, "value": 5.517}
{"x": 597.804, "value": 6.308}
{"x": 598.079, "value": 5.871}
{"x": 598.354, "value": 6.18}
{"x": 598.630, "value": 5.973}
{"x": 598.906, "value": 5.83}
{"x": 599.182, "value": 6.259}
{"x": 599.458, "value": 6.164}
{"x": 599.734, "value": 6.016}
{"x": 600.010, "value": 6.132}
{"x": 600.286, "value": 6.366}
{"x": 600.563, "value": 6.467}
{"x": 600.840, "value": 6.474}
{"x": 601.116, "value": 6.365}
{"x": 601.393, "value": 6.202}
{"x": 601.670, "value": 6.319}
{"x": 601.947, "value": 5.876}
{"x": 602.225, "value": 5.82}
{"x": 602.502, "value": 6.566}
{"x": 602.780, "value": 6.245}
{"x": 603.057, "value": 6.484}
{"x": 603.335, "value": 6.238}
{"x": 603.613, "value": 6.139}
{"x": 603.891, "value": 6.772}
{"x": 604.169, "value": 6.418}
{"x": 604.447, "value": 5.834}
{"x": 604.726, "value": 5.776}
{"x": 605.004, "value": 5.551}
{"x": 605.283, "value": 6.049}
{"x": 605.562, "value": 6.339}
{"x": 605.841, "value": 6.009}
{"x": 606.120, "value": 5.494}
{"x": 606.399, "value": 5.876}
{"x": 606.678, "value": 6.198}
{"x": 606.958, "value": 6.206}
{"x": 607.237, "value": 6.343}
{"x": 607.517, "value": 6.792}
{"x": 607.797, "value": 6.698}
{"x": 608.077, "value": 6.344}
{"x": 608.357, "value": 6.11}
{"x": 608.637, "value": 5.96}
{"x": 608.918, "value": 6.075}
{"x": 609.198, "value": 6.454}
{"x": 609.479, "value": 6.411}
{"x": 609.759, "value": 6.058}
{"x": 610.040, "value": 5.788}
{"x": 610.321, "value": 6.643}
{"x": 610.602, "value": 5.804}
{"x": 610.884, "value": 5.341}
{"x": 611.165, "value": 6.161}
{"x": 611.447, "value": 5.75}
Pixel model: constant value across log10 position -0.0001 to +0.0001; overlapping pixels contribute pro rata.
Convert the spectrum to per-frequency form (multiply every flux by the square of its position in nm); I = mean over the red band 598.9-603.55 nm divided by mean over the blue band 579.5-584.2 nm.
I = 1.37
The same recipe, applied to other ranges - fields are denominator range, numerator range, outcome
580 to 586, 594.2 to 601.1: 1.24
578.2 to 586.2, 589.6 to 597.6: 1.18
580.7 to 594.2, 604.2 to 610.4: 1.17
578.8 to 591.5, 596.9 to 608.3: 1.21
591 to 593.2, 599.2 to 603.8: 1.08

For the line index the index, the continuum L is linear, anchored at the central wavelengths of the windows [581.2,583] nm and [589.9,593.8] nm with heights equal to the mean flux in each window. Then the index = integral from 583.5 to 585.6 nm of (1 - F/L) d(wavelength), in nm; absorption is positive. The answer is -0.46 nm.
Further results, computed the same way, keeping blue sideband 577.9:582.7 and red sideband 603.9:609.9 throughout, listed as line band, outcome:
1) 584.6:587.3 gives -0.29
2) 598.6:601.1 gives -0.16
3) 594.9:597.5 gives -0.20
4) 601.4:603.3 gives -0.09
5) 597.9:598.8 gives -0.04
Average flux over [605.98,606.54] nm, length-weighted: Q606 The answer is 5.69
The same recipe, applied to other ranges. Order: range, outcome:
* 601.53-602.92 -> 6.17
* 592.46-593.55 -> 6.51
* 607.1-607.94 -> 6.61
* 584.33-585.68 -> 6.02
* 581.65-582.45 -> 4.1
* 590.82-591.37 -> 5.01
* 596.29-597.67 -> 5.81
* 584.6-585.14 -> 5.06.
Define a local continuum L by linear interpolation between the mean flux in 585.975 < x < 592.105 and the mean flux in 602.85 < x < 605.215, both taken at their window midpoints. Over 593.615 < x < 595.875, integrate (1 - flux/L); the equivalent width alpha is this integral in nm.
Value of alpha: -0.14 nm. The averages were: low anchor 5.65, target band 6.19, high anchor 6.15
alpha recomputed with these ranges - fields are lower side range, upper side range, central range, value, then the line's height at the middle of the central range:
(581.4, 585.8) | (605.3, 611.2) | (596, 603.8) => -0.34 nm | 5.88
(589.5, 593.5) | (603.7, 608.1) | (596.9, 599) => 0.04 nm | 5.98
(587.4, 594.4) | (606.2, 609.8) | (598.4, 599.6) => 0.00 nm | 6.06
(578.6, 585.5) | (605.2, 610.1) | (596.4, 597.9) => -0.03 nm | 5.75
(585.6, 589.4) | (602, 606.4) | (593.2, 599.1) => -0.15 nm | 5.95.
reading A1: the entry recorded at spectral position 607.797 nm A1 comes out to 6.698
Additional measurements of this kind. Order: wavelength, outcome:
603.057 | 6.484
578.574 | 6.049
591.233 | 5.246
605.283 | 6.049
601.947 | 5.876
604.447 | 5.834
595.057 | 6.048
